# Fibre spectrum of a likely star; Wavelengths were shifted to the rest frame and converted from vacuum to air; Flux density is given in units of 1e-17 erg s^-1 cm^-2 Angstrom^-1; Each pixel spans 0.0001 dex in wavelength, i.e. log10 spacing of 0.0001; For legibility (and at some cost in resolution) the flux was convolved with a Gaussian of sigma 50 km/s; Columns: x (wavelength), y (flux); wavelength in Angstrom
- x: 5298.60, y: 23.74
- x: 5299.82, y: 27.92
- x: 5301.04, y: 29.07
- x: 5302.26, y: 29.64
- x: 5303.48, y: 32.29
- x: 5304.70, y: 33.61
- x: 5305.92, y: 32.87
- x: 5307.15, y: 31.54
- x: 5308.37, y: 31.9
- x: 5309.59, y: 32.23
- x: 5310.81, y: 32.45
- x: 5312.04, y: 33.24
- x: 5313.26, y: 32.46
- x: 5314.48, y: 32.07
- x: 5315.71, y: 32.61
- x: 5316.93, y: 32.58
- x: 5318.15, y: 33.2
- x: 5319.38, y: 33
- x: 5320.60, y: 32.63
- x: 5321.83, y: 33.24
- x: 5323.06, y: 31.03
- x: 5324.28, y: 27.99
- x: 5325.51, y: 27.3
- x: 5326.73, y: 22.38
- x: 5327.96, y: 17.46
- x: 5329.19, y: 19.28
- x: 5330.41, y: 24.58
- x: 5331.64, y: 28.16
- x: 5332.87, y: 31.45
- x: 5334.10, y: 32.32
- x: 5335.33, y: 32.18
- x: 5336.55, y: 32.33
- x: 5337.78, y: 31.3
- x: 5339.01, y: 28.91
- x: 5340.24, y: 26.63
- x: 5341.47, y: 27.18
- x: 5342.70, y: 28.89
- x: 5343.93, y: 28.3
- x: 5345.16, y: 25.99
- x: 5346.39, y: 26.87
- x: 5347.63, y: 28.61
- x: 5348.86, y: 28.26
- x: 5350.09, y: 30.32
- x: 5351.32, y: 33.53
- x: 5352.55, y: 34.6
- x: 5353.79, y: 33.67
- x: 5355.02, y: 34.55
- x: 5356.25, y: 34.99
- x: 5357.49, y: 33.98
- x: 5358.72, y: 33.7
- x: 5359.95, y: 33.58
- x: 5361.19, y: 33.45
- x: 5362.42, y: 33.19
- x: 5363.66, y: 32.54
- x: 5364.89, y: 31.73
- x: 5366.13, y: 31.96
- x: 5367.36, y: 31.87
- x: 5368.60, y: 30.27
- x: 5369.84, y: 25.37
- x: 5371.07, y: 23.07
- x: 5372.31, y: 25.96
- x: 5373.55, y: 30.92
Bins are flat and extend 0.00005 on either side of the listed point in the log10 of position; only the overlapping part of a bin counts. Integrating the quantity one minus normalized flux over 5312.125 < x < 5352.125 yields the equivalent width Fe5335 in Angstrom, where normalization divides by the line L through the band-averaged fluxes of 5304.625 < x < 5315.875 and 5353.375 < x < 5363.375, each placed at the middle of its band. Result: 4.63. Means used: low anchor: 32.4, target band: 29.2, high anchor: 33.9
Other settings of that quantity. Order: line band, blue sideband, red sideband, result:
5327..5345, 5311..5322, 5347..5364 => 2.8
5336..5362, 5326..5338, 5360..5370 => -1.3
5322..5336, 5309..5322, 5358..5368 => 2.5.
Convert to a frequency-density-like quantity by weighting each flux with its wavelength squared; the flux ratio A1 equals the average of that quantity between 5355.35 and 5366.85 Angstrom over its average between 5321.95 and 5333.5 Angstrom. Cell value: 1.30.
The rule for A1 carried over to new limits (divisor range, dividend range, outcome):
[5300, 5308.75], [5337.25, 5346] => 0.91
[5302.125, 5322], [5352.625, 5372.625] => 0.99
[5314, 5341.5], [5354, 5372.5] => 1.10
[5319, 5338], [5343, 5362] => 1.12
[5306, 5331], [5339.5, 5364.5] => 1.06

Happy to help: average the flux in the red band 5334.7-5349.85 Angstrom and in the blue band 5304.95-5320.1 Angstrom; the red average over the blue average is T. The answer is 0.9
